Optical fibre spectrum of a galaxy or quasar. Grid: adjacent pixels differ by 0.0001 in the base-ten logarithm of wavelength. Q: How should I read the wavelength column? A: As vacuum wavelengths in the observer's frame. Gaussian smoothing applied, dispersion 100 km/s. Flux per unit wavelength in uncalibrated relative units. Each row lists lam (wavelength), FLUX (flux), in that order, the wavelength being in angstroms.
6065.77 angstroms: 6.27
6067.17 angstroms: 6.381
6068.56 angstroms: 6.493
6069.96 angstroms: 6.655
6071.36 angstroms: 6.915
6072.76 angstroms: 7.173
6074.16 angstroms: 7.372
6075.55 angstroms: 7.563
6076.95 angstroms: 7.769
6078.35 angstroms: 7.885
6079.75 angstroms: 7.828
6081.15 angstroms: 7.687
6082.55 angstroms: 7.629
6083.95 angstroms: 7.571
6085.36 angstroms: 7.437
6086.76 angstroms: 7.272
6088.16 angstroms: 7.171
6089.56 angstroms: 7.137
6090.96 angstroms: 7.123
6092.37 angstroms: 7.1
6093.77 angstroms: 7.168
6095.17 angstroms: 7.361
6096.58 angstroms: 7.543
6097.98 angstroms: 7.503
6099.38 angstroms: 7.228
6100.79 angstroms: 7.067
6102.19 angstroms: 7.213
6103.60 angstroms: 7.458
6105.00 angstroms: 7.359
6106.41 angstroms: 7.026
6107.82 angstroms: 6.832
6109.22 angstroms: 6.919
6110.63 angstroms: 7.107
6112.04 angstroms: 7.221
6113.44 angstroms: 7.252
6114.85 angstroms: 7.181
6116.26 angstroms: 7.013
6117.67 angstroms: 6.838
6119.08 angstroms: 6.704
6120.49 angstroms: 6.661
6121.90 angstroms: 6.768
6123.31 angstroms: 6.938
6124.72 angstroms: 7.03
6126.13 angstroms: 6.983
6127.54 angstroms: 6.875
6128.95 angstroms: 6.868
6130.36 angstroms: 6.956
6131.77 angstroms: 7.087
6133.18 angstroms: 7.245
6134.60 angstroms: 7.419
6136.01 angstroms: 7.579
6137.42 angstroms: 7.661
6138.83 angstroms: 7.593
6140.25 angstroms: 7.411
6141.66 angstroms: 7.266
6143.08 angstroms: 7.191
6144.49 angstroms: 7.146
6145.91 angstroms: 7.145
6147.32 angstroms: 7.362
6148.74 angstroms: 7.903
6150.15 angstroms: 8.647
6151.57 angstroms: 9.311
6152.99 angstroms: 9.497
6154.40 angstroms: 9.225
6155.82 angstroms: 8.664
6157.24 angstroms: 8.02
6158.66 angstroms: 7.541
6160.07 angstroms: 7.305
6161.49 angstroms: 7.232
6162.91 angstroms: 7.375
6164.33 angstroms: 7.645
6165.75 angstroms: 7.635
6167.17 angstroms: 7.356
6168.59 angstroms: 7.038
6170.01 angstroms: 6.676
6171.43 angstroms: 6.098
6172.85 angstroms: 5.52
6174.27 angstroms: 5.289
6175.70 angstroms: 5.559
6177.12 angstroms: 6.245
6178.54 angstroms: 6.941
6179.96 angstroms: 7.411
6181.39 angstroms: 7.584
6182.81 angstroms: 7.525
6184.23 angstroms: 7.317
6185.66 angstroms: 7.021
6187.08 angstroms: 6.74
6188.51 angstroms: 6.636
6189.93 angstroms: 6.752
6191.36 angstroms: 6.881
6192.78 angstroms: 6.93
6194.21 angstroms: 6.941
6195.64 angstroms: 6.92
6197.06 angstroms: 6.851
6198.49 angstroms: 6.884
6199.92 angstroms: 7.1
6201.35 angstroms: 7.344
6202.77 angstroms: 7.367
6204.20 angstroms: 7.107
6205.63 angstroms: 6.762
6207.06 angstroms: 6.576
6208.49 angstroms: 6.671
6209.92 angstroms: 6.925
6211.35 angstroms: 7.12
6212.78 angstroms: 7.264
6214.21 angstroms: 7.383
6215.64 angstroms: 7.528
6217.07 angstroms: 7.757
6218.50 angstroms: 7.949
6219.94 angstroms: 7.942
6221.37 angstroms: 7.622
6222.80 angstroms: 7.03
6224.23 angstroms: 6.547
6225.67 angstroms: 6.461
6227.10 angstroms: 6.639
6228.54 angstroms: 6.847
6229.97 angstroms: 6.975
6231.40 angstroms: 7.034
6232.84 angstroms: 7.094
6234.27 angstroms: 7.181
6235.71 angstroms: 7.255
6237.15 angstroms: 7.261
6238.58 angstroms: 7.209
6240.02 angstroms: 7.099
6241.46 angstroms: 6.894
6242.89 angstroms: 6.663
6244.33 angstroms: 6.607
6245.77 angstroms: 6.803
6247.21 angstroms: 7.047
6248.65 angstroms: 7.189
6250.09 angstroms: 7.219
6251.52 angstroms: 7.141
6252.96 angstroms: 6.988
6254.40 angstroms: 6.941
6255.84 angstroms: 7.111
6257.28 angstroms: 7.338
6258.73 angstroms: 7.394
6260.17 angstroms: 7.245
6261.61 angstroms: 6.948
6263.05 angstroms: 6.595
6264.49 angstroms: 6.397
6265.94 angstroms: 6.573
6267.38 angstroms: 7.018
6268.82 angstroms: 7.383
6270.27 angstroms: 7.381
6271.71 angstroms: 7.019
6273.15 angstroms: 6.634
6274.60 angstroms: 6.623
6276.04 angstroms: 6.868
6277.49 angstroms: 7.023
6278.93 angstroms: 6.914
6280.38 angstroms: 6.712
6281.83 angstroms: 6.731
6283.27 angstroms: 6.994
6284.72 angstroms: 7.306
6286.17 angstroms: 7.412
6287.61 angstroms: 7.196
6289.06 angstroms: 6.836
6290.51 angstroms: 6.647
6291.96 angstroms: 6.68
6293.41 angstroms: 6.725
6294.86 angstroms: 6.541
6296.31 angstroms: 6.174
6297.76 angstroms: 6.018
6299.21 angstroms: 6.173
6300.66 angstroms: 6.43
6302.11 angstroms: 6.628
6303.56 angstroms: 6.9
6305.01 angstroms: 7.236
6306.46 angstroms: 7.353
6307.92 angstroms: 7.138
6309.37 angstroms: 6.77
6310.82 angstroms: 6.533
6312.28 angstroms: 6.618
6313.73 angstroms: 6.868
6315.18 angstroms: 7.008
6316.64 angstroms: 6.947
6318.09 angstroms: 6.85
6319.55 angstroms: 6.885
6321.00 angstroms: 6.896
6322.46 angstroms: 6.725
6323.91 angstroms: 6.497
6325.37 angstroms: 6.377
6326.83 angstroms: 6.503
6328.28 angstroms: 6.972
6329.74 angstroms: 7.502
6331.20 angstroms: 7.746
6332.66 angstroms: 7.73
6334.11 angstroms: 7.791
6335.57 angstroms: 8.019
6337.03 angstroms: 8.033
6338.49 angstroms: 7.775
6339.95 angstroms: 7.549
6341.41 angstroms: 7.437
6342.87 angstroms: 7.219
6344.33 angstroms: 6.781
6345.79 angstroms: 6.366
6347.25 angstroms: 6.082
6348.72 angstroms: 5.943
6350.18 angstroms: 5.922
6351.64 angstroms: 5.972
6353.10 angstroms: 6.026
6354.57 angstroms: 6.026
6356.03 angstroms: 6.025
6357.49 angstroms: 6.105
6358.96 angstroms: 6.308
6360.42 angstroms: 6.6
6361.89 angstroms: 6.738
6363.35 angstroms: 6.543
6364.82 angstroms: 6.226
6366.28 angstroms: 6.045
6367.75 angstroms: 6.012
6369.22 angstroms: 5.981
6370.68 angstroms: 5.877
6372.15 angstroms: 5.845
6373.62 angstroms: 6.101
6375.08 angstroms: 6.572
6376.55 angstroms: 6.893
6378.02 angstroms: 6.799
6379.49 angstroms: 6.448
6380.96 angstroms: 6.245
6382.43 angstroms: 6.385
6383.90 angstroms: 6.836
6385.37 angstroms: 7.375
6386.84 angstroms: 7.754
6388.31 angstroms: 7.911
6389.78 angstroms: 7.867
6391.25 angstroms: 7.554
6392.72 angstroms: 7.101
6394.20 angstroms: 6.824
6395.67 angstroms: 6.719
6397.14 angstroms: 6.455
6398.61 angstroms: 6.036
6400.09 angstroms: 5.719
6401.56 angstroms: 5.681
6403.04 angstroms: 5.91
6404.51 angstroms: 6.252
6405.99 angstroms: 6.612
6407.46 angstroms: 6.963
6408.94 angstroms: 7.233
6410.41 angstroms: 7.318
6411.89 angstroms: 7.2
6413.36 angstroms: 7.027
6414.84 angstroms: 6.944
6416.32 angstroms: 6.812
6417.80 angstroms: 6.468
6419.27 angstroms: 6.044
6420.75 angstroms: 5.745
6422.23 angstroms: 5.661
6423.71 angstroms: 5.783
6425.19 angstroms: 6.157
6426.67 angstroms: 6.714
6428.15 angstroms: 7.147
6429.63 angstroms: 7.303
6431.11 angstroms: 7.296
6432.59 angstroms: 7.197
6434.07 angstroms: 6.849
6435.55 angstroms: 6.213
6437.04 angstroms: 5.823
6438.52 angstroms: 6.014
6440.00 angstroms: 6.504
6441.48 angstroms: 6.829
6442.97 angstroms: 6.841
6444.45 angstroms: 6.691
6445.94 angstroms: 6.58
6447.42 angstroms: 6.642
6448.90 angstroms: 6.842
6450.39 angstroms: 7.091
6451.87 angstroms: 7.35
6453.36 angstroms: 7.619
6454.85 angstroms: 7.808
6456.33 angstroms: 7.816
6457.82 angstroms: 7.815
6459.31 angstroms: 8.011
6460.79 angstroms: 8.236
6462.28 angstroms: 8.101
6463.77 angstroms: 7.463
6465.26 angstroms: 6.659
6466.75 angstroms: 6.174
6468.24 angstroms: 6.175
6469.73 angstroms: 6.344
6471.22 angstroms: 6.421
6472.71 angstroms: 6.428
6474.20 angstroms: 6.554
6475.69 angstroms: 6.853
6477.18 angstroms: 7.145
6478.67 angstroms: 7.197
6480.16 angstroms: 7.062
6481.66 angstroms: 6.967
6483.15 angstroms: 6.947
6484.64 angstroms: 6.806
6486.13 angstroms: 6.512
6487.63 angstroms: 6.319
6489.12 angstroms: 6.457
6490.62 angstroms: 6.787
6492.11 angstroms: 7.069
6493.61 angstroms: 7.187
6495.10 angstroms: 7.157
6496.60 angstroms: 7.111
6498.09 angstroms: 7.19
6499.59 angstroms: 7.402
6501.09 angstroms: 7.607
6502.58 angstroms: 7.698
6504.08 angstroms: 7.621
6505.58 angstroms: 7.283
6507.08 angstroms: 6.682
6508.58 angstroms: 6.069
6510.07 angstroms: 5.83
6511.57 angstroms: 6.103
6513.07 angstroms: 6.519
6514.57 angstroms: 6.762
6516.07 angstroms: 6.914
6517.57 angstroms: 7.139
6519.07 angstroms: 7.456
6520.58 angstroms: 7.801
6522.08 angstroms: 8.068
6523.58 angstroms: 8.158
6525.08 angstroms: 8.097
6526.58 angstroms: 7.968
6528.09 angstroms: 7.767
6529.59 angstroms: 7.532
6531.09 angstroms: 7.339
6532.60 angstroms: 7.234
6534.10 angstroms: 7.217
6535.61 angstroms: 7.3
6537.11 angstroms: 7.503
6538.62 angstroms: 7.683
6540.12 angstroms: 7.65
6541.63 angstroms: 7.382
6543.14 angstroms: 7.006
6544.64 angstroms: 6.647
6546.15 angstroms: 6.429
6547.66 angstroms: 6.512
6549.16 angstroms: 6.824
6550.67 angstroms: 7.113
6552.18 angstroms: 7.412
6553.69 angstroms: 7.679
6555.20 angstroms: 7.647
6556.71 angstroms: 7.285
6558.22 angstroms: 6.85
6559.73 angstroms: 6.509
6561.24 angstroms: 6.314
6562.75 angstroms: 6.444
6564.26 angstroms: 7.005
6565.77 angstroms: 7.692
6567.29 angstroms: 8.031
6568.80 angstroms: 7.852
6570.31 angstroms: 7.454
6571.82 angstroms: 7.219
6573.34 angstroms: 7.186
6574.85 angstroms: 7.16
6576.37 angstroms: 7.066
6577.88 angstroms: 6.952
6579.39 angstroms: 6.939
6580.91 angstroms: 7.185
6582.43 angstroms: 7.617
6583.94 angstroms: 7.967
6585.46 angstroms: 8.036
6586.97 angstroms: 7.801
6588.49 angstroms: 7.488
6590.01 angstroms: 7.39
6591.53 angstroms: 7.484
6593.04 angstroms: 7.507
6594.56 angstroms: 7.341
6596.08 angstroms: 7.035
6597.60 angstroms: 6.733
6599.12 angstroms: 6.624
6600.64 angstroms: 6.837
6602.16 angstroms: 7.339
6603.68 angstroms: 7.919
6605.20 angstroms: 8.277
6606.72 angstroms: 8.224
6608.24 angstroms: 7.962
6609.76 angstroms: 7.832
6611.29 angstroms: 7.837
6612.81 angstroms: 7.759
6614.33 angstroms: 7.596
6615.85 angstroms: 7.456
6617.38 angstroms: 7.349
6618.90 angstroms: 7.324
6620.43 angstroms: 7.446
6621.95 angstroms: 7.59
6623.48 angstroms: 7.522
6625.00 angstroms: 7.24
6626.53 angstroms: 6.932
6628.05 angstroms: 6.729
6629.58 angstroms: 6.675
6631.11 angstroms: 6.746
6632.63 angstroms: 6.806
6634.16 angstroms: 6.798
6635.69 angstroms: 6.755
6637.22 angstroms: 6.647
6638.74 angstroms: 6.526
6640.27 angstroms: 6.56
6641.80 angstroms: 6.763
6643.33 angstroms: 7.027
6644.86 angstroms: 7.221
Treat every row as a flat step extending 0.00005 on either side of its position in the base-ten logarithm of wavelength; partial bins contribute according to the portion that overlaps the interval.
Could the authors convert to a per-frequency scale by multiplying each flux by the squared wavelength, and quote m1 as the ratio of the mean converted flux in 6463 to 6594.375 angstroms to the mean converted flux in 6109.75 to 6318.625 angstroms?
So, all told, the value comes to 1.12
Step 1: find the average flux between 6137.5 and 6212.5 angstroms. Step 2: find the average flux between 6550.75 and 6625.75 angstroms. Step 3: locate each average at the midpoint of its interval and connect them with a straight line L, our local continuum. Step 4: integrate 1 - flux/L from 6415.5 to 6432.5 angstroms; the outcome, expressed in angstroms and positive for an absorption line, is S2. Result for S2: 1.92 angstroms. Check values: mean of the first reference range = 7.22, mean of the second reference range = 7.39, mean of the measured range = 6.5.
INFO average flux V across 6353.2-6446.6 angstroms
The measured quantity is 6.56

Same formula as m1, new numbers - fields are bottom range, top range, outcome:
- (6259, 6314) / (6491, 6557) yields 1.14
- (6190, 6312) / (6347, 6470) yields 1.01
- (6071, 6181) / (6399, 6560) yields 1.07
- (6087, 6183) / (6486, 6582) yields 1.12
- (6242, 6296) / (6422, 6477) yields 1.05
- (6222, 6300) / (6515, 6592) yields 1.16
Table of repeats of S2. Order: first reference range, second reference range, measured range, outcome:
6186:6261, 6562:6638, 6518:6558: -0.6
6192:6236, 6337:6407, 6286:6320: 0.2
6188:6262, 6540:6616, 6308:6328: 1.1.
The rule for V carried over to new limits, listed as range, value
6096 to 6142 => 7.14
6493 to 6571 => 7.21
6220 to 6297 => 6.96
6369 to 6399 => 6.77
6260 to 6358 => 6.84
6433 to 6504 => 6.97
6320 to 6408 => 6.69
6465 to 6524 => 6.91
